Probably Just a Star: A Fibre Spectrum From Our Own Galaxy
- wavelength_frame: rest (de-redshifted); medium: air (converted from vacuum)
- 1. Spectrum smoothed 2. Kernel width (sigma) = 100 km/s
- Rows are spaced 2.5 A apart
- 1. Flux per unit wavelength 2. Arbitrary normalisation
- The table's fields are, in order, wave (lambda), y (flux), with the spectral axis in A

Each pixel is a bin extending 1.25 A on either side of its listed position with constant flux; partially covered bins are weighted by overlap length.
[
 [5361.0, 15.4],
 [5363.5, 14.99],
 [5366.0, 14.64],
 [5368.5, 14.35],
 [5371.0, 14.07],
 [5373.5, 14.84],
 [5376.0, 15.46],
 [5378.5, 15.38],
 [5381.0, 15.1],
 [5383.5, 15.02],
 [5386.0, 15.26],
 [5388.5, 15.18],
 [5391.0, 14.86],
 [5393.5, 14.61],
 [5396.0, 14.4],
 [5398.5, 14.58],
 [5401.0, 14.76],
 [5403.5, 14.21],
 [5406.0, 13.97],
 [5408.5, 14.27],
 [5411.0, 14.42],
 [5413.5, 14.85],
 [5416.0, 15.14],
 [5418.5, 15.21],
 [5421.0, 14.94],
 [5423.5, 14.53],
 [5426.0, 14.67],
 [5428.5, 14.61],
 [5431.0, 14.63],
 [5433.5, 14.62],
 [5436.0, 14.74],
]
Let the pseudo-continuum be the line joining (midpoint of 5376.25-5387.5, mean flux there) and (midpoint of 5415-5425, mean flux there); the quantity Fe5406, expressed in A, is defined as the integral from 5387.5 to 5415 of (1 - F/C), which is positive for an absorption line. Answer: 0.95 A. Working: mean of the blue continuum 15.2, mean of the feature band 14.6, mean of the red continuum 14.9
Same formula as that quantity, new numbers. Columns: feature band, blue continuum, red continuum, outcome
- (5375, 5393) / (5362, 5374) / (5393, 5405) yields -0.76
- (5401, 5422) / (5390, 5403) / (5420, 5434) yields 0.01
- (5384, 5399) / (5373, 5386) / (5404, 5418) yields 0.11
